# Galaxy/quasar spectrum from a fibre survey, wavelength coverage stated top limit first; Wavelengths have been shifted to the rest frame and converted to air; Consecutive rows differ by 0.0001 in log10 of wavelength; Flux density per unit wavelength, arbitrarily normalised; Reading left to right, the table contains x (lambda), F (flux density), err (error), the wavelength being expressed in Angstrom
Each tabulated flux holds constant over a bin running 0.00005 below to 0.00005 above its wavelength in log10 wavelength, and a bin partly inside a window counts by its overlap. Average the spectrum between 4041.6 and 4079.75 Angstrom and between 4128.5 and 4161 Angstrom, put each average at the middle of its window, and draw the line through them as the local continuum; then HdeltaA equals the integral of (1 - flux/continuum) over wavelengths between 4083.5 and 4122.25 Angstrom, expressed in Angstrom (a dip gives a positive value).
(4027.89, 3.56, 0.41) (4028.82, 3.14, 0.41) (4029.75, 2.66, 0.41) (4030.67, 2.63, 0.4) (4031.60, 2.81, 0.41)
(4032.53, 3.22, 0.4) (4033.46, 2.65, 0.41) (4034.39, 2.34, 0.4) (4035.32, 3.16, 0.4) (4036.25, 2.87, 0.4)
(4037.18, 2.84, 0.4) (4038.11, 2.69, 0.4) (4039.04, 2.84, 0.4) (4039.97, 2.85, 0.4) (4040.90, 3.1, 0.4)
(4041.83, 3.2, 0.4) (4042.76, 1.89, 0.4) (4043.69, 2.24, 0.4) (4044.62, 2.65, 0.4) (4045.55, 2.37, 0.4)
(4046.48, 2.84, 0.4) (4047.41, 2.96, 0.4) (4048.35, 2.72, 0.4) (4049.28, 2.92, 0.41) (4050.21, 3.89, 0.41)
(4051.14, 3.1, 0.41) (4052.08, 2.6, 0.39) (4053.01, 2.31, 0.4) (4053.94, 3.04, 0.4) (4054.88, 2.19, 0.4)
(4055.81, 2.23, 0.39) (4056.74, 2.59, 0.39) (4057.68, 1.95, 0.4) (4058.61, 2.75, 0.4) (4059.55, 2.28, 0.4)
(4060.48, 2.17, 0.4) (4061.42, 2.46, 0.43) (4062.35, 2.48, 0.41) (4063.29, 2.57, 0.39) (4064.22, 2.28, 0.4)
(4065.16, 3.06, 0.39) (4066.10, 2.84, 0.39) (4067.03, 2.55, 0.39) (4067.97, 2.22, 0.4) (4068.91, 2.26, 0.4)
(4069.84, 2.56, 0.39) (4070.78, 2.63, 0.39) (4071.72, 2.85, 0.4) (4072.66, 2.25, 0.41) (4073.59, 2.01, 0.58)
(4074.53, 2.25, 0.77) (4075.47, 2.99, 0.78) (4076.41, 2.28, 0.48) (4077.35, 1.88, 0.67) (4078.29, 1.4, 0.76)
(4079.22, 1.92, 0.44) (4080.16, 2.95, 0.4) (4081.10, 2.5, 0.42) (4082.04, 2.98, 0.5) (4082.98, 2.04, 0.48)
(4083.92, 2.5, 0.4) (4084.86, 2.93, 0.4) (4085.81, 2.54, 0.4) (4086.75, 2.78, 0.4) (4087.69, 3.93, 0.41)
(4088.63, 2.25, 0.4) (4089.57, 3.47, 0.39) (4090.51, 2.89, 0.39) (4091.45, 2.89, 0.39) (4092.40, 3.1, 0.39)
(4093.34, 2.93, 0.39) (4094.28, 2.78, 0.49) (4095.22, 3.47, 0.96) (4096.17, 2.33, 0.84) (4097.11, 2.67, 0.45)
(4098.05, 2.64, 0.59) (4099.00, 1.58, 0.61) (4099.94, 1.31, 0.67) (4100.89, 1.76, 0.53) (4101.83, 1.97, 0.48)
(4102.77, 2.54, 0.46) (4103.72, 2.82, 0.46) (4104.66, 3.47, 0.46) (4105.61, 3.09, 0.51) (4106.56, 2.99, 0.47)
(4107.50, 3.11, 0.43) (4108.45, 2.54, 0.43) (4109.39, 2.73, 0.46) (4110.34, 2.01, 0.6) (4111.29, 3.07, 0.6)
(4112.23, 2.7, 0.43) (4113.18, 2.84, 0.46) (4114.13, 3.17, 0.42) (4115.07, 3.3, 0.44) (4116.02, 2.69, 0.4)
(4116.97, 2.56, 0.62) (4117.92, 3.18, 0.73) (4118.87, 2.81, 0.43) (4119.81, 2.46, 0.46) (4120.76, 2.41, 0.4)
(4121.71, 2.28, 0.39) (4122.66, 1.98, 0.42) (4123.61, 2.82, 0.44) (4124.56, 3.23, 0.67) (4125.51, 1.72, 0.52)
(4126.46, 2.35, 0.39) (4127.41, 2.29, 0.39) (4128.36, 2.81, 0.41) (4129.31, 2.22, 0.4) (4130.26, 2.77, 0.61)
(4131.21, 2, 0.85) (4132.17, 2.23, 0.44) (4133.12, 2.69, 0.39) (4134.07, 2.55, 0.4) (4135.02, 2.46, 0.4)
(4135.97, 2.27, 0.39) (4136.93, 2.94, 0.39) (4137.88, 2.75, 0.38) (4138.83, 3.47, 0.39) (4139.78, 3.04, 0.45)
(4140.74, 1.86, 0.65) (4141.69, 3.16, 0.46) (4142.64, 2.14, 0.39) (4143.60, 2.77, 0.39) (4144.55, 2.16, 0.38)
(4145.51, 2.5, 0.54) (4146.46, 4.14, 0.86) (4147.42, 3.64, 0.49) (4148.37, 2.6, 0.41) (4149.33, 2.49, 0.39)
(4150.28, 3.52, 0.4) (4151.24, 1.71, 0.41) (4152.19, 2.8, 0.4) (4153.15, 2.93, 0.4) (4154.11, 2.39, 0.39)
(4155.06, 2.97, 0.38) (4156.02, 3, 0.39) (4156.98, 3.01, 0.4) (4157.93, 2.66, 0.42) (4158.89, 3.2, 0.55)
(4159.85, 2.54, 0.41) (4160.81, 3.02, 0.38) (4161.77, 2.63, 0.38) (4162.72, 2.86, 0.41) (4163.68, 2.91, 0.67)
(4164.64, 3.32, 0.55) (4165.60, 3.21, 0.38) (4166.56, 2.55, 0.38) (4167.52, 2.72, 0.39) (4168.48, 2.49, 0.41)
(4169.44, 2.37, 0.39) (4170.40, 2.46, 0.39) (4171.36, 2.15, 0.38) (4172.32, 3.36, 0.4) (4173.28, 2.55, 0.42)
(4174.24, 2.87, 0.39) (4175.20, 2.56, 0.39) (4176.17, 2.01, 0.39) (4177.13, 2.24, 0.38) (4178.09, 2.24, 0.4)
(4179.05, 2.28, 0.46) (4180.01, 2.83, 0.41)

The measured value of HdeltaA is -1.6 Angstrom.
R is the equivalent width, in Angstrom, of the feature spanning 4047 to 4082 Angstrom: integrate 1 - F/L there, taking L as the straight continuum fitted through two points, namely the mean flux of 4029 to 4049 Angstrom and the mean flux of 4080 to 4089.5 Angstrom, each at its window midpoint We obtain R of 3.1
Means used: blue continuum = 2.75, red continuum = 2.76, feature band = 2.52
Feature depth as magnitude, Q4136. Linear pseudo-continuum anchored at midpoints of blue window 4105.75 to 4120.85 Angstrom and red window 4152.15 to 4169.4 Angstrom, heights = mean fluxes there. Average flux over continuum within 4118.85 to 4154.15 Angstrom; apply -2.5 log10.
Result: 0.08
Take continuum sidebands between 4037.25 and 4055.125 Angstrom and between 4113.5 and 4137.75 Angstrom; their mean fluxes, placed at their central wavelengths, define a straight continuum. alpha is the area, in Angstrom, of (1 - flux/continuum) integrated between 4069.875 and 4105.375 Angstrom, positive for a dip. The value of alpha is 1.4 Angstrom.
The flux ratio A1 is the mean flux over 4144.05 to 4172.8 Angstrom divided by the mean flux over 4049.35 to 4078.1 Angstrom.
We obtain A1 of 1.1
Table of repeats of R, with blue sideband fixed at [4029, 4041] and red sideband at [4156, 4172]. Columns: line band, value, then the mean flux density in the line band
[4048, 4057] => 0.16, 2.77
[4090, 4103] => 1.41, 2.49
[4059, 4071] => 1.36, 2.49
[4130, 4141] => 0.73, 2.6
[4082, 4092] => -0.12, 2.83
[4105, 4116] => -0.31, 2.87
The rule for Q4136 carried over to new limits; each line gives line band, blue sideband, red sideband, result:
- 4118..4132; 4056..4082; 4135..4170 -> 0.09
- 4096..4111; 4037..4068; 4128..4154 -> 0.08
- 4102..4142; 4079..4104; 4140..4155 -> 0.00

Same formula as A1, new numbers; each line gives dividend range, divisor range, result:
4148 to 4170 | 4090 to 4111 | 1.06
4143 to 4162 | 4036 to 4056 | 1.03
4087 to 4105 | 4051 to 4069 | 1.07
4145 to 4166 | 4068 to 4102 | 1.16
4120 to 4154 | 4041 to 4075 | 1.02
